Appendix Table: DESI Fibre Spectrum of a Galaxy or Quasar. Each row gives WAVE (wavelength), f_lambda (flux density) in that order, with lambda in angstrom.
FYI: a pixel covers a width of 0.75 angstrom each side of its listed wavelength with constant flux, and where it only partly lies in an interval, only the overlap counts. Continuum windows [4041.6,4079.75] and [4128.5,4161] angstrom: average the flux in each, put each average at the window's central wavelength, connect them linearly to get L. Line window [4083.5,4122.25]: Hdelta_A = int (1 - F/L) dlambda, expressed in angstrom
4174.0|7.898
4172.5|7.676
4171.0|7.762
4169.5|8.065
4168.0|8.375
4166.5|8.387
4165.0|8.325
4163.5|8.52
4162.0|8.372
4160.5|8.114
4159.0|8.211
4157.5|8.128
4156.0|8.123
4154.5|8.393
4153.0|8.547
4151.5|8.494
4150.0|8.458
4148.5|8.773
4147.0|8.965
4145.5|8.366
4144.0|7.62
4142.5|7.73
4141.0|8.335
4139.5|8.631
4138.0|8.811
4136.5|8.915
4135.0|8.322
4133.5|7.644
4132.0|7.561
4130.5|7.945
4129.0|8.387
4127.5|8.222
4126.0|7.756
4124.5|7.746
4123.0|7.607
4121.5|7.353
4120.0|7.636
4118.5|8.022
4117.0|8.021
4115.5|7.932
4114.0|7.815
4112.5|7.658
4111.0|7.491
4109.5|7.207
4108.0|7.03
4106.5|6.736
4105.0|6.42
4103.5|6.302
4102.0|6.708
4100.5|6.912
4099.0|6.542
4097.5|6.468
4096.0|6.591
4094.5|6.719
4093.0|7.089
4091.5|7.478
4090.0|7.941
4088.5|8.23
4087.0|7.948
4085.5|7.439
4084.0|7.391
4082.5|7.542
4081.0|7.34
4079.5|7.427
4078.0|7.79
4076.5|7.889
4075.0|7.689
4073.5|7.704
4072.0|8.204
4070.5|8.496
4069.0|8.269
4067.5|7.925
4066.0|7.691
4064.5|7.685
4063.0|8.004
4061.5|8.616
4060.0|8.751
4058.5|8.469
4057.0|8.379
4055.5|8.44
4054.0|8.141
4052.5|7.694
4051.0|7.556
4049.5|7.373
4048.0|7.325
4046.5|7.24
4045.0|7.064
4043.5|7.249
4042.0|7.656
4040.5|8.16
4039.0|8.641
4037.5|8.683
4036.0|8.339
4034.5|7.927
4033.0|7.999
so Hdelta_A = 3.92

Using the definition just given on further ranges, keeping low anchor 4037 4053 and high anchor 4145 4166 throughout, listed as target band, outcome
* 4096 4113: 2.6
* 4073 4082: 0.3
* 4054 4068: -0.8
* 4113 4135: 1.0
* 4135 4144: -0.1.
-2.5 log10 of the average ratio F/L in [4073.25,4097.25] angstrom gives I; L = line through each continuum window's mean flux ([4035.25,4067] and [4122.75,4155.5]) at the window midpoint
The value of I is 0.081 mag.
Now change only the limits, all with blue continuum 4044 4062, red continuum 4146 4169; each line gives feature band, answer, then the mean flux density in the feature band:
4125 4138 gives 0.020 mag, 8.13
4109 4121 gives 0.065 mag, 7.73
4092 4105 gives 0.214 mag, 6.67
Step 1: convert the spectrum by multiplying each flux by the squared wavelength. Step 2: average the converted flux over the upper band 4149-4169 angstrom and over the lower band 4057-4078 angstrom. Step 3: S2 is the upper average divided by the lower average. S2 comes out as 1.1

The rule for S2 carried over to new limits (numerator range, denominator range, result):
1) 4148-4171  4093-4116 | 1.23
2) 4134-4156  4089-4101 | 1.24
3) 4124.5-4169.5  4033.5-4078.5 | 1.09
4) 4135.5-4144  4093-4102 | 1.28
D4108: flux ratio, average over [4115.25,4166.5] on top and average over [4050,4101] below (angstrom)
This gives 1.1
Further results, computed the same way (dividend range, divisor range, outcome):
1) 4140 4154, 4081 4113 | 1.17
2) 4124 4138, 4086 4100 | 1.12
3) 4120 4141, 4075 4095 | 1.07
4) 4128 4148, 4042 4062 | 1.05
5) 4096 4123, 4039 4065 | 0.91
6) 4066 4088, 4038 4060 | 0.99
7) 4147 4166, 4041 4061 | 1.07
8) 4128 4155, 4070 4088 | 1.08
